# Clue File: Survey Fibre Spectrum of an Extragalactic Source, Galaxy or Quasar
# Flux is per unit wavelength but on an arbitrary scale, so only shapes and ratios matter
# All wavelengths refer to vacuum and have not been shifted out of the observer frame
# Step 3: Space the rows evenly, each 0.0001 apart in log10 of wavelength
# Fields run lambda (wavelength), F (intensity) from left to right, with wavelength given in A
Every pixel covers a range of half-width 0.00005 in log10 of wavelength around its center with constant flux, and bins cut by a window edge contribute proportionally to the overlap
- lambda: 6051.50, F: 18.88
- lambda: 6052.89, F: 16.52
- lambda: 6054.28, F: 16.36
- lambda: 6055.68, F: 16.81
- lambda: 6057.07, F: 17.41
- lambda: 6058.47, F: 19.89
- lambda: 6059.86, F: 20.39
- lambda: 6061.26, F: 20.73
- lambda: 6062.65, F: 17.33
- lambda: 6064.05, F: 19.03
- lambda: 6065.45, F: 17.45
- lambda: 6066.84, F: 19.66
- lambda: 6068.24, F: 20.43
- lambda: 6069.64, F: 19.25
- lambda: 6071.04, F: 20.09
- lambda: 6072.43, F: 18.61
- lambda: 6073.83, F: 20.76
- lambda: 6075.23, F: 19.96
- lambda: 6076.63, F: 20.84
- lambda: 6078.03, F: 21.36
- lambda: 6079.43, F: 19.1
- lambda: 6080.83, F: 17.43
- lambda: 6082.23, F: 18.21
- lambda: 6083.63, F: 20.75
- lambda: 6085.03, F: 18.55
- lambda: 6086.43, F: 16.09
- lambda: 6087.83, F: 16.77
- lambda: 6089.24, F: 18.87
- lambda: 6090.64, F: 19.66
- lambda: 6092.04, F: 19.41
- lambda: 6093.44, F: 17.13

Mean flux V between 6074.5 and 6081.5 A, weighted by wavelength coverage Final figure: 19.7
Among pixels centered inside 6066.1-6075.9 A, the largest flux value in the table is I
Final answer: 20.76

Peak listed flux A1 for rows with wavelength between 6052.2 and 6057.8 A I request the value 17.41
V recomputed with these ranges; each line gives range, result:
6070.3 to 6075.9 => 19.9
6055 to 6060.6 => 18.6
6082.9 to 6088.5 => 18.1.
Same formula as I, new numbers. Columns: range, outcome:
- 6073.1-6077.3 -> 20.84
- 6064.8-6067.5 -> 19.66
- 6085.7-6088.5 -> 16.77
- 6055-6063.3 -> 20.73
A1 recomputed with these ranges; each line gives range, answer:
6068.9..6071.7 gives 20.09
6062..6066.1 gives 19.03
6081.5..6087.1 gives 20.75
